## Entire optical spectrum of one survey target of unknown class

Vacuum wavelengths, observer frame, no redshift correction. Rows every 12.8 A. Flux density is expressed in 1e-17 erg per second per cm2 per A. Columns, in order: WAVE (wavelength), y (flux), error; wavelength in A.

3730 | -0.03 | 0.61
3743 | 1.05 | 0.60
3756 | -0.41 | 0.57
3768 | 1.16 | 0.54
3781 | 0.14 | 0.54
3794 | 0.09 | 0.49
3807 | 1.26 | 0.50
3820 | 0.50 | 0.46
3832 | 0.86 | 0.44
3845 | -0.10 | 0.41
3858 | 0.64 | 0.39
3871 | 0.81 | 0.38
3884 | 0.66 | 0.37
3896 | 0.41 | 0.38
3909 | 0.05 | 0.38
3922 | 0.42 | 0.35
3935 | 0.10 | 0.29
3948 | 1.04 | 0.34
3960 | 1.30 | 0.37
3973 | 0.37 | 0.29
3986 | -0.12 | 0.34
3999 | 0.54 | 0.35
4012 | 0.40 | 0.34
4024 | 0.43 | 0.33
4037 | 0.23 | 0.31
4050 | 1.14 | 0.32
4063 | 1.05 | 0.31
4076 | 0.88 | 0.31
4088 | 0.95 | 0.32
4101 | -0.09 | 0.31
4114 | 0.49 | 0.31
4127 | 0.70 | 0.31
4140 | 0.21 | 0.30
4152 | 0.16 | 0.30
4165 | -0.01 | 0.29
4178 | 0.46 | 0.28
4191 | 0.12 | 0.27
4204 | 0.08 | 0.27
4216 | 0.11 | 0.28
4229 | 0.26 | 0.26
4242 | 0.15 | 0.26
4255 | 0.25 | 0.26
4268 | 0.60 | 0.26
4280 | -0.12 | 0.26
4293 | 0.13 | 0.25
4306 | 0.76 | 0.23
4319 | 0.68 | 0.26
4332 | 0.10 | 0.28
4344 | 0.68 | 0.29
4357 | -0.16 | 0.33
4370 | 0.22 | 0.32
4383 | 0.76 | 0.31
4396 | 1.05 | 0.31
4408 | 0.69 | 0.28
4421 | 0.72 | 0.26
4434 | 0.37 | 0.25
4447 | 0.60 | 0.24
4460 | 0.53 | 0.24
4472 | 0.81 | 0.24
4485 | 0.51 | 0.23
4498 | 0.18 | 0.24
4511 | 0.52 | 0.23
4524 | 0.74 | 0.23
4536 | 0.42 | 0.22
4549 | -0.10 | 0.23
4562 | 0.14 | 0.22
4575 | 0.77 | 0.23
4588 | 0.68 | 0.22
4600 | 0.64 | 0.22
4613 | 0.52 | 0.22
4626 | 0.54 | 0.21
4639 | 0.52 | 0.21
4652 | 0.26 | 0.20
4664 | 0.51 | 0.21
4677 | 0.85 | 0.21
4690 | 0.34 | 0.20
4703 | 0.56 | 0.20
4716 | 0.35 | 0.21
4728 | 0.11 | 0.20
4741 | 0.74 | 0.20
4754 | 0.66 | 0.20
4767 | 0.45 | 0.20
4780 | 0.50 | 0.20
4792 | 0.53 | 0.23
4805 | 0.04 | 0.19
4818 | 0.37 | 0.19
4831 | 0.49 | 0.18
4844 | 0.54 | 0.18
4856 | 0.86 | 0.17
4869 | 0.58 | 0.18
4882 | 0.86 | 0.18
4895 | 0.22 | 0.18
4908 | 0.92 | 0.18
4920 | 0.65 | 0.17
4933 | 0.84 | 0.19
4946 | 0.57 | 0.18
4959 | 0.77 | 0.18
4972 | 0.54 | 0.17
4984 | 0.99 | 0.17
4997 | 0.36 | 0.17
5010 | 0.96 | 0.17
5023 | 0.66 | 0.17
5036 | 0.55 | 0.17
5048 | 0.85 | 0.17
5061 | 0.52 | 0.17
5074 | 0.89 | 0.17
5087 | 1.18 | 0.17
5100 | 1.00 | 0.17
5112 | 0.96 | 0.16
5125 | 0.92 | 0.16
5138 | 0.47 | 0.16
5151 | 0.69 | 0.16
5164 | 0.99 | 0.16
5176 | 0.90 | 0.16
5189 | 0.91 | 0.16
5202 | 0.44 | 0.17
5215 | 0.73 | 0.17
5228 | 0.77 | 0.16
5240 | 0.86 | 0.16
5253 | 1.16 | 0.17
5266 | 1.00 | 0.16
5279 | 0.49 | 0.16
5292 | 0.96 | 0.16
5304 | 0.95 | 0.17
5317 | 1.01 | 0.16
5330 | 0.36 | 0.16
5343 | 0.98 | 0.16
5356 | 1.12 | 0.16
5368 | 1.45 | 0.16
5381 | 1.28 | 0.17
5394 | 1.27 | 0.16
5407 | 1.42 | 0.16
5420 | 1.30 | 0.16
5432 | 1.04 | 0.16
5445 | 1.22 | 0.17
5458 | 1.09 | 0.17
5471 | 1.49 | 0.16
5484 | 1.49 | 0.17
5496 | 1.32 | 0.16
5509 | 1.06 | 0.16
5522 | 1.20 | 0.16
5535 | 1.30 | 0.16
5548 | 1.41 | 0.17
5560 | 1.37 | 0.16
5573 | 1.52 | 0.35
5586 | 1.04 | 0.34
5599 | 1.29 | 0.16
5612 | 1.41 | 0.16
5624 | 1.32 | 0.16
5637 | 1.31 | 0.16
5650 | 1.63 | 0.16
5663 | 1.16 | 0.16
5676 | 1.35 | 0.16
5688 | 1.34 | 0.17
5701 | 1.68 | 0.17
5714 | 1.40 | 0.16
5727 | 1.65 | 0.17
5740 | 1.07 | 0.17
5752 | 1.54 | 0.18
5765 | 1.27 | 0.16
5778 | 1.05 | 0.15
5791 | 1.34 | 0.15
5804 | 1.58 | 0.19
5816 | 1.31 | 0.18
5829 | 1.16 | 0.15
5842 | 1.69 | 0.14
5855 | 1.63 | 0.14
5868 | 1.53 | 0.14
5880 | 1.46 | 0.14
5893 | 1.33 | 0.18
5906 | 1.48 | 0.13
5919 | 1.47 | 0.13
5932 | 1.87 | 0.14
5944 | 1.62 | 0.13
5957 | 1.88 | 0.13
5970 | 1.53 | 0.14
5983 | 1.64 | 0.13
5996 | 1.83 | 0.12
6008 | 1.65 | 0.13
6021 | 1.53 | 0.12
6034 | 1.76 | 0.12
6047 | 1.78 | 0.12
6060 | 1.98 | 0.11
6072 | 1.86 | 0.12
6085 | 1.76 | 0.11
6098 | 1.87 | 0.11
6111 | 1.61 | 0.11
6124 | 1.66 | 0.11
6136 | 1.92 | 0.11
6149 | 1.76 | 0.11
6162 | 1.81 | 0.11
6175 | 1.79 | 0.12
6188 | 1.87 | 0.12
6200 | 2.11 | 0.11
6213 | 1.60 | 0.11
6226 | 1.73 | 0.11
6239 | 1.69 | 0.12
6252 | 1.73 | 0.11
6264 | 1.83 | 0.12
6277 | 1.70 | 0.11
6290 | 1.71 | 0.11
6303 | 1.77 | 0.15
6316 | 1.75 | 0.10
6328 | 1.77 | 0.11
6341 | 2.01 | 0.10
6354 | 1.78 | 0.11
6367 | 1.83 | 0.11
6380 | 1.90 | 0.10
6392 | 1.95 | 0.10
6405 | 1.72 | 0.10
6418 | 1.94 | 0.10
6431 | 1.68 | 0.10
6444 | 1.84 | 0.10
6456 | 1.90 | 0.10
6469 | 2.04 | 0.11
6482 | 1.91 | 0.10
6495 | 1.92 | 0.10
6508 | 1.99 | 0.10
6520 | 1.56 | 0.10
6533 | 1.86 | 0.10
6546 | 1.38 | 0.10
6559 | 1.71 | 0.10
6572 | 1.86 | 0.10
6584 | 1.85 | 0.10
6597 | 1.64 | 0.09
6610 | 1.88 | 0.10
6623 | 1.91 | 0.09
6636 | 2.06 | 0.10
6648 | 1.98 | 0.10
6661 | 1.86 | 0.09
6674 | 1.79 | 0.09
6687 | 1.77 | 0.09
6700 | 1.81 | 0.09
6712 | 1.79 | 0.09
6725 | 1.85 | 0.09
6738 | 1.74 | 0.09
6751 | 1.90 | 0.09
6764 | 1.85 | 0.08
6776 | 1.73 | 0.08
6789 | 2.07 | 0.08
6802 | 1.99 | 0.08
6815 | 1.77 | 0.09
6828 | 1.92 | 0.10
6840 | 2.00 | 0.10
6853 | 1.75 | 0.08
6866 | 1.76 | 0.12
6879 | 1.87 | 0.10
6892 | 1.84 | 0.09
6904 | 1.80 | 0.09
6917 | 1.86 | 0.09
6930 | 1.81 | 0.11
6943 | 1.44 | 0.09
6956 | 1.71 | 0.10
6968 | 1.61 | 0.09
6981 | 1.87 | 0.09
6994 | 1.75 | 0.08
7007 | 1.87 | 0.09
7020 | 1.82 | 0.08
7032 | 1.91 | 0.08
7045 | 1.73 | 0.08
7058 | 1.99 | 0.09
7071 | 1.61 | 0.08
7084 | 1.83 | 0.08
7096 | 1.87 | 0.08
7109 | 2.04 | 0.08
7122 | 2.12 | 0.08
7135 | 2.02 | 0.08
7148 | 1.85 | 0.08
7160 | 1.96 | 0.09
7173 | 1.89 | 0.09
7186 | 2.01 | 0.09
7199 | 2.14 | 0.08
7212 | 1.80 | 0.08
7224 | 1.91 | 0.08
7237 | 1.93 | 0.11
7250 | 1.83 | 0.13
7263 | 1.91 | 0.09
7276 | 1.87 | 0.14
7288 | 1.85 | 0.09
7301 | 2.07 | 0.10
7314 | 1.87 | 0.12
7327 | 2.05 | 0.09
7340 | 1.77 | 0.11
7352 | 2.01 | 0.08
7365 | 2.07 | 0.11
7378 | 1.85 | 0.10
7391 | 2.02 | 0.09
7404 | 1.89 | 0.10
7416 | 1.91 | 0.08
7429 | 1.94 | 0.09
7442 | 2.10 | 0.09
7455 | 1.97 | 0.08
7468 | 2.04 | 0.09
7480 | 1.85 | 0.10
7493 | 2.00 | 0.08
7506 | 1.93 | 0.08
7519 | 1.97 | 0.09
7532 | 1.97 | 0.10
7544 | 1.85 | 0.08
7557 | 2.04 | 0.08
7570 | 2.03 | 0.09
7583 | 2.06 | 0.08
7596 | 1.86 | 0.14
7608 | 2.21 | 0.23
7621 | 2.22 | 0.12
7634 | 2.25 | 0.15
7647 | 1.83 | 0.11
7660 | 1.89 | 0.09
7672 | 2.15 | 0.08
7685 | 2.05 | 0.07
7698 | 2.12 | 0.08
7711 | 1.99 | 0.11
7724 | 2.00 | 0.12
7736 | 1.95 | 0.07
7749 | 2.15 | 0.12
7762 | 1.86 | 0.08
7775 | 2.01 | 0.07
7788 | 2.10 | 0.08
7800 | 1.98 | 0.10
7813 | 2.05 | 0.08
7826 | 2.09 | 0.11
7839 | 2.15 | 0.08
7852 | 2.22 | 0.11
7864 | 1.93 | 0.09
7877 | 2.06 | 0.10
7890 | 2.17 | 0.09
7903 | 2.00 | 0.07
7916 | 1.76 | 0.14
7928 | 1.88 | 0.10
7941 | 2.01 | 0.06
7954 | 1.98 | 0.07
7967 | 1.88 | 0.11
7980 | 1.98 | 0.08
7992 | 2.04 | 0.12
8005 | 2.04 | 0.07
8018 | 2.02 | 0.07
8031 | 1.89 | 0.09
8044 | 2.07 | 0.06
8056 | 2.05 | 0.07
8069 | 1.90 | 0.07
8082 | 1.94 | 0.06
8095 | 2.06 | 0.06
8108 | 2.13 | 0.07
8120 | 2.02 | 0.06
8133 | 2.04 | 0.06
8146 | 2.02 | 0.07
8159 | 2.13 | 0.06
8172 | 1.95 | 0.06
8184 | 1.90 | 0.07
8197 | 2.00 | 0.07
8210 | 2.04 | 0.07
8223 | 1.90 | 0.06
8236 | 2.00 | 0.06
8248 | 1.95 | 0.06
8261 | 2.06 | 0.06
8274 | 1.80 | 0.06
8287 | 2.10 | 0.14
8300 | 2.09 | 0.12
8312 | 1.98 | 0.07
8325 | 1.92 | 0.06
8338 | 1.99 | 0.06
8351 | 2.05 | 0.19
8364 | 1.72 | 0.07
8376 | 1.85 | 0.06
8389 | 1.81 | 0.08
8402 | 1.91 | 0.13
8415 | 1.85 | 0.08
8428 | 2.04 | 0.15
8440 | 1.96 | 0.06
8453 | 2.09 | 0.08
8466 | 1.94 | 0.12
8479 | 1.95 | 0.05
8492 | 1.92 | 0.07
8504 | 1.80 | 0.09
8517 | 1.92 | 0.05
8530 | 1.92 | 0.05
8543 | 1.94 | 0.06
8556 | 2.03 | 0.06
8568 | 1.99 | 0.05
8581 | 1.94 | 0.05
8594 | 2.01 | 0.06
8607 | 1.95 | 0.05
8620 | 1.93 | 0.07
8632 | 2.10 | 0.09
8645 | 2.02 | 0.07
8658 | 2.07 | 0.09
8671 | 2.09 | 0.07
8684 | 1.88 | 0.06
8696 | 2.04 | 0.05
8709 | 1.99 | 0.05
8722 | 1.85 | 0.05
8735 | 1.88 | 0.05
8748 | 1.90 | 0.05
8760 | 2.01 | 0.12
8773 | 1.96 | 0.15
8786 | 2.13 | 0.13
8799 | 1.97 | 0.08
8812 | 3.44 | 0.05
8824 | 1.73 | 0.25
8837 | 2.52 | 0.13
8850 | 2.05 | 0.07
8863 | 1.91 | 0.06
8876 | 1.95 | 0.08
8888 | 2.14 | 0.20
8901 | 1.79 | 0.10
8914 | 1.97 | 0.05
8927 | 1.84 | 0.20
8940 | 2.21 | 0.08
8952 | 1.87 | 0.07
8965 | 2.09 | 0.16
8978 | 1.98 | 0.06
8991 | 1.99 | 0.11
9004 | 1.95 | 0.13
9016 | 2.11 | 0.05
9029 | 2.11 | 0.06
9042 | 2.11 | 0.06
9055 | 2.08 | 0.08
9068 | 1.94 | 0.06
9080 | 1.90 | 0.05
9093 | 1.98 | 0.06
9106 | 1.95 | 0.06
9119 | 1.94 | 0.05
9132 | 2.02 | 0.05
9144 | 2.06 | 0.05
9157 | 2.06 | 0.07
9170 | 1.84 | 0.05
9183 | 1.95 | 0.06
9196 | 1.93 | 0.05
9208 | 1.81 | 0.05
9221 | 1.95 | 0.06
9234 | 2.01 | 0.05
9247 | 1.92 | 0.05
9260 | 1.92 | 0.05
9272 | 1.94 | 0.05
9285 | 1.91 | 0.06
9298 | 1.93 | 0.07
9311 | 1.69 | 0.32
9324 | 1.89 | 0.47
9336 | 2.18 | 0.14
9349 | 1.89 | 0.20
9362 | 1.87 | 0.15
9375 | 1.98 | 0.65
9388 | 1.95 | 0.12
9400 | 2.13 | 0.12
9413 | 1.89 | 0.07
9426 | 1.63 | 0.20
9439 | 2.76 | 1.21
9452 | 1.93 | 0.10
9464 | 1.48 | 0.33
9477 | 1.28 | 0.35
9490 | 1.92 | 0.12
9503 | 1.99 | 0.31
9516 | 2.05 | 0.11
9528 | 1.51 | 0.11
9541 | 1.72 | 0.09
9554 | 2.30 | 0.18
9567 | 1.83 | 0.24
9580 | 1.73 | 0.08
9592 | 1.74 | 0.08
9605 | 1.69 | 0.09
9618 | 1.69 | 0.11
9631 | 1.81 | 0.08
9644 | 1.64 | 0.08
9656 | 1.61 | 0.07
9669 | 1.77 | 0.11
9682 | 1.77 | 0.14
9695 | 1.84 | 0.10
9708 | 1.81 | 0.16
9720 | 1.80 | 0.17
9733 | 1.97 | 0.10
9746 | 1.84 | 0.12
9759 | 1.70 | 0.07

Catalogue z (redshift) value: 0.342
